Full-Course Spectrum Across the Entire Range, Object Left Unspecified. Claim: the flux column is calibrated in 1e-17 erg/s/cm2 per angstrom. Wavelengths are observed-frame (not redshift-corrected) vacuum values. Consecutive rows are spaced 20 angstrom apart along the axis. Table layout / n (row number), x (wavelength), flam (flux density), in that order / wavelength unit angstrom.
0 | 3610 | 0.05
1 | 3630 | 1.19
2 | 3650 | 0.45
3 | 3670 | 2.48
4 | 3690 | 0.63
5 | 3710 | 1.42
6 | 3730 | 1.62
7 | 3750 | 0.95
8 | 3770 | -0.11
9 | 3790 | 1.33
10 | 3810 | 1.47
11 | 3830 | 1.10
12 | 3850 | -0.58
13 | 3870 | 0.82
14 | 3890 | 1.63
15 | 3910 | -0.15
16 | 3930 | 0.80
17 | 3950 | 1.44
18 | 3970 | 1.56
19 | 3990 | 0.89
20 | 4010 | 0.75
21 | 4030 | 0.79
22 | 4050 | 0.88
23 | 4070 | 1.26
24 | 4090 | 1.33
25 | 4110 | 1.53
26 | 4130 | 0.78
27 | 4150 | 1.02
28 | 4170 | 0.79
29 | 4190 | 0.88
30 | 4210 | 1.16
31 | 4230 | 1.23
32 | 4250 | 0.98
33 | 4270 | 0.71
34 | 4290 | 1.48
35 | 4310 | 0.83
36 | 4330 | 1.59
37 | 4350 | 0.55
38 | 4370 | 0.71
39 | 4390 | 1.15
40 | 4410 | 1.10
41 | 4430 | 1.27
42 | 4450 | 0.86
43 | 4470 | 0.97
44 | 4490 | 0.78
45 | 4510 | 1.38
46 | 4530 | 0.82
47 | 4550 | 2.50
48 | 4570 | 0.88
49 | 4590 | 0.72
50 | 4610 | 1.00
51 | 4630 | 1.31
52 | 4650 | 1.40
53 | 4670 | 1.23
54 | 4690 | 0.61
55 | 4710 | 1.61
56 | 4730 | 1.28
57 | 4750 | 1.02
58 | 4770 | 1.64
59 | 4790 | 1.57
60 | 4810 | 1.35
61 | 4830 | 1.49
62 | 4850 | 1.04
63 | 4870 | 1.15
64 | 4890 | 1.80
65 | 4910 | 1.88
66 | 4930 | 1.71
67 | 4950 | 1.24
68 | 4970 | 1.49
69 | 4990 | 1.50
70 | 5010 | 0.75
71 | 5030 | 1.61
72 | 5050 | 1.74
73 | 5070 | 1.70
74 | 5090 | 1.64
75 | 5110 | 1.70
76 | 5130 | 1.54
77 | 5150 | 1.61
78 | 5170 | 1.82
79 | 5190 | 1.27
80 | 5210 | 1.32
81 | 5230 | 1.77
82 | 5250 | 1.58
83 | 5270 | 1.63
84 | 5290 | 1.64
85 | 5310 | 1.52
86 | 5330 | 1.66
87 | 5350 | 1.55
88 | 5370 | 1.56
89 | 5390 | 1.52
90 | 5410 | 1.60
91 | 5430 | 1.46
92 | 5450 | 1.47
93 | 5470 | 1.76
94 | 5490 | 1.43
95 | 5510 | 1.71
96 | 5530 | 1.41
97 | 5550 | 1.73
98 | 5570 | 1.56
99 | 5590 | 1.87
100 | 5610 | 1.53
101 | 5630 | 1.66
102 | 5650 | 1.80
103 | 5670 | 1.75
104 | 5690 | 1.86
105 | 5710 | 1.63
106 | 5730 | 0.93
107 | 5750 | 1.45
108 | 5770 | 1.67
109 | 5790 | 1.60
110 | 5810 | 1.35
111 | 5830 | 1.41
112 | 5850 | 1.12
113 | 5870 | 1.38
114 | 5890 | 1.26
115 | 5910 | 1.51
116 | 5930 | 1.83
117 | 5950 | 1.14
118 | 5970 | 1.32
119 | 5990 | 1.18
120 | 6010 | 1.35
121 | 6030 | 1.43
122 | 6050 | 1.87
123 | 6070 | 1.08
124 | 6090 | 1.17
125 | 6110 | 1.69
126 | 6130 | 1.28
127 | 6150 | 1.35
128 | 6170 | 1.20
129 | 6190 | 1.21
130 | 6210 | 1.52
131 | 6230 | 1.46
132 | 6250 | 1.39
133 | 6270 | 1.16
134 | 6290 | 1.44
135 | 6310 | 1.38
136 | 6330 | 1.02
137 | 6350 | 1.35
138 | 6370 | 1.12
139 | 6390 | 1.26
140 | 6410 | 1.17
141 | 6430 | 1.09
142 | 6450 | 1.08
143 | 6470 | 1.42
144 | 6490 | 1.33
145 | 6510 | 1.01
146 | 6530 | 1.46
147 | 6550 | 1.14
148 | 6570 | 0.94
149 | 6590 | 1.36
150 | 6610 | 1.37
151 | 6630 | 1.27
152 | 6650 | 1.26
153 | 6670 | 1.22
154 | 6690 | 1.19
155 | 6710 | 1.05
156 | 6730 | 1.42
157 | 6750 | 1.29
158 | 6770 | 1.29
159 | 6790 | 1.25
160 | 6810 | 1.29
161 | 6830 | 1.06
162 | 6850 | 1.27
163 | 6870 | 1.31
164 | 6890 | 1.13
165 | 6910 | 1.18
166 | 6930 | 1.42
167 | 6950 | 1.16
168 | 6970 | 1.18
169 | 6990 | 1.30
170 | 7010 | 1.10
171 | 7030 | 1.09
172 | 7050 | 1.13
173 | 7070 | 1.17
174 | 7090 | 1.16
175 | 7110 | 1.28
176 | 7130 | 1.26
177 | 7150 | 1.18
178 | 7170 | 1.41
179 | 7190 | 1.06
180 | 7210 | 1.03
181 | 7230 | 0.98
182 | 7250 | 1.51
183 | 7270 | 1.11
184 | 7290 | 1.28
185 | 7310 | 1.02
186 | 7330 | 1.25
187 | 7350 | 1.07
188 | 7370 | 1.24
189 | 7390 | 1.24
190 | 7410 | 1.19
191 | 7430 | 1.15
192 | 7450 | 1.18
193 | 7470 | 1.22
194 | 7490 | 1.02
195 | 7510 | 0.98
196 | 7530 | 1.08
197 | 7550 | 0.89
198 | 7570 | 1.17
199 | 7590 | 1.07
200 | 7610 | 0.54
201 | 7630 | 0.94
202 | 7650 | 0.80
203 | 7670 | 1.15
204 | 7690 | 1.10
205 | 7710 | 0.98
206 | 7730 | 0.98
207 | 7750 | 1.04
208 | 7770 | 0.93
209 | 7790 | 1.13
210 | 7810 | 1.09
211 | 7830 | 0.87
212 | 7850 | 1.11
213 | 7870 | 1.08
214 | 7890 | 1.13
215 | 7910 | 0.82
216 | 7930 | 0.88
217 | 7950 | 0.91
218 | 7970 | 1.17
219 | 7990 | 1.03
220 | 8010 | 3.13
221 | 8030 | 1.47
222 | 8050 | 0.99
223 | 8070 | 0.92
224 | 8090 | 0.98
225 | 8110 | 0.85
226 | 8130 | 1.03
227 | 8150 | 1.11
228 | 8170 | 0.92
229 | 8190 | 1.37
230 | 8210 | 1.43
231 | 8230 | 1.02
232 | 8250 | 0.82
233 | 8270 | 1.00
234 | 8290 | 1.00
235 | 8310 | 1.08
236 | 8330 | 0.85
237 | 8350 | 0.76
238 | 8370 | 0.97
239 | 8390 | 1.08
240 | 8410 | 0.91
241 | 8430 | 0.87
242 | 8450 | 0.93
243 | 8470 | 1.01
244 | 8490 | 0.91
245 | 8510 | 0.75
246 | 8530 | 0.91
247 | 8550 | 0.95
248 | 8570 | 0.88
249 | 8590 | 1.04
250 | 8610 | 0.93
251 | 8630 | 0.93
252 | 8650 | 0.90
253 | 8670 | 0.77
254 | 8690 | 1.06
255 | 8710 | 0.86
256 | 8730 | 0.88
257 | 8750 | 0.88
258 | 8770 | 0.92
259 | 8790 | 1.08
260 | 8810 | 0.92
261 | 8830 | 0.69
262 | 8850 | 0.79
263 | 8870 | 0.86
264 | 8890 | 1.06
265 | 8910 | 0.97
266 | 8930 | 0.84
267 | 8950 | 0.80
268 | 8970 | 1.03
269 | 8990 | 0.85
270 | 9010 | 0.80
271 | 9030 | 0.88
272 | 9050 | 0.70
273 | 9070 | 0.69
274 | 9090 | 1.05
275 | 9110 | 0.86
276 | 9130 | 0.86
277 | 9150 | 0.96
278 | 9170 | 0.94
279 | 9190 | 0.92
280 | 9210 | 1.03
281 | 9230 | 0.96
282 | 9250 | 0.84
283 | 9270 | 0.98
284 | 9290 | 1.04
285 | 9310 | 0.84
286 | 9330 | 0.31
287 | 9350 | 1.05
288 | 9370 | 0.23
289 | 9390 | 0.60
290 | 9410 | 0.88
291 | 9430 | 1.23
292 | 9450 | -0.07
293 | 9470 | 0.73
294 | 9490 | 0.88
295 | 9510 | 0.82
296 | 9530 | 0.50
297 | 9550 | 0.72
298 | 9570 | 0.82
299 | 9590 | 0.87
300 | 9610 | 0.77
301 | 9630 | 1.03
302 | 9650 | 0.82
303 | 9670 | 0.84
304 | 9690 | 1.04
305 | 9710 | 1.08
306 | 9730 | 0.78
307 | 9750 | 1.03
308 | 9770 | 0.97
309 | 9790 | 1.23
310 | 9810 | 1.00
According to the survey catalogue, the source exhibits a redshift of 0.220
